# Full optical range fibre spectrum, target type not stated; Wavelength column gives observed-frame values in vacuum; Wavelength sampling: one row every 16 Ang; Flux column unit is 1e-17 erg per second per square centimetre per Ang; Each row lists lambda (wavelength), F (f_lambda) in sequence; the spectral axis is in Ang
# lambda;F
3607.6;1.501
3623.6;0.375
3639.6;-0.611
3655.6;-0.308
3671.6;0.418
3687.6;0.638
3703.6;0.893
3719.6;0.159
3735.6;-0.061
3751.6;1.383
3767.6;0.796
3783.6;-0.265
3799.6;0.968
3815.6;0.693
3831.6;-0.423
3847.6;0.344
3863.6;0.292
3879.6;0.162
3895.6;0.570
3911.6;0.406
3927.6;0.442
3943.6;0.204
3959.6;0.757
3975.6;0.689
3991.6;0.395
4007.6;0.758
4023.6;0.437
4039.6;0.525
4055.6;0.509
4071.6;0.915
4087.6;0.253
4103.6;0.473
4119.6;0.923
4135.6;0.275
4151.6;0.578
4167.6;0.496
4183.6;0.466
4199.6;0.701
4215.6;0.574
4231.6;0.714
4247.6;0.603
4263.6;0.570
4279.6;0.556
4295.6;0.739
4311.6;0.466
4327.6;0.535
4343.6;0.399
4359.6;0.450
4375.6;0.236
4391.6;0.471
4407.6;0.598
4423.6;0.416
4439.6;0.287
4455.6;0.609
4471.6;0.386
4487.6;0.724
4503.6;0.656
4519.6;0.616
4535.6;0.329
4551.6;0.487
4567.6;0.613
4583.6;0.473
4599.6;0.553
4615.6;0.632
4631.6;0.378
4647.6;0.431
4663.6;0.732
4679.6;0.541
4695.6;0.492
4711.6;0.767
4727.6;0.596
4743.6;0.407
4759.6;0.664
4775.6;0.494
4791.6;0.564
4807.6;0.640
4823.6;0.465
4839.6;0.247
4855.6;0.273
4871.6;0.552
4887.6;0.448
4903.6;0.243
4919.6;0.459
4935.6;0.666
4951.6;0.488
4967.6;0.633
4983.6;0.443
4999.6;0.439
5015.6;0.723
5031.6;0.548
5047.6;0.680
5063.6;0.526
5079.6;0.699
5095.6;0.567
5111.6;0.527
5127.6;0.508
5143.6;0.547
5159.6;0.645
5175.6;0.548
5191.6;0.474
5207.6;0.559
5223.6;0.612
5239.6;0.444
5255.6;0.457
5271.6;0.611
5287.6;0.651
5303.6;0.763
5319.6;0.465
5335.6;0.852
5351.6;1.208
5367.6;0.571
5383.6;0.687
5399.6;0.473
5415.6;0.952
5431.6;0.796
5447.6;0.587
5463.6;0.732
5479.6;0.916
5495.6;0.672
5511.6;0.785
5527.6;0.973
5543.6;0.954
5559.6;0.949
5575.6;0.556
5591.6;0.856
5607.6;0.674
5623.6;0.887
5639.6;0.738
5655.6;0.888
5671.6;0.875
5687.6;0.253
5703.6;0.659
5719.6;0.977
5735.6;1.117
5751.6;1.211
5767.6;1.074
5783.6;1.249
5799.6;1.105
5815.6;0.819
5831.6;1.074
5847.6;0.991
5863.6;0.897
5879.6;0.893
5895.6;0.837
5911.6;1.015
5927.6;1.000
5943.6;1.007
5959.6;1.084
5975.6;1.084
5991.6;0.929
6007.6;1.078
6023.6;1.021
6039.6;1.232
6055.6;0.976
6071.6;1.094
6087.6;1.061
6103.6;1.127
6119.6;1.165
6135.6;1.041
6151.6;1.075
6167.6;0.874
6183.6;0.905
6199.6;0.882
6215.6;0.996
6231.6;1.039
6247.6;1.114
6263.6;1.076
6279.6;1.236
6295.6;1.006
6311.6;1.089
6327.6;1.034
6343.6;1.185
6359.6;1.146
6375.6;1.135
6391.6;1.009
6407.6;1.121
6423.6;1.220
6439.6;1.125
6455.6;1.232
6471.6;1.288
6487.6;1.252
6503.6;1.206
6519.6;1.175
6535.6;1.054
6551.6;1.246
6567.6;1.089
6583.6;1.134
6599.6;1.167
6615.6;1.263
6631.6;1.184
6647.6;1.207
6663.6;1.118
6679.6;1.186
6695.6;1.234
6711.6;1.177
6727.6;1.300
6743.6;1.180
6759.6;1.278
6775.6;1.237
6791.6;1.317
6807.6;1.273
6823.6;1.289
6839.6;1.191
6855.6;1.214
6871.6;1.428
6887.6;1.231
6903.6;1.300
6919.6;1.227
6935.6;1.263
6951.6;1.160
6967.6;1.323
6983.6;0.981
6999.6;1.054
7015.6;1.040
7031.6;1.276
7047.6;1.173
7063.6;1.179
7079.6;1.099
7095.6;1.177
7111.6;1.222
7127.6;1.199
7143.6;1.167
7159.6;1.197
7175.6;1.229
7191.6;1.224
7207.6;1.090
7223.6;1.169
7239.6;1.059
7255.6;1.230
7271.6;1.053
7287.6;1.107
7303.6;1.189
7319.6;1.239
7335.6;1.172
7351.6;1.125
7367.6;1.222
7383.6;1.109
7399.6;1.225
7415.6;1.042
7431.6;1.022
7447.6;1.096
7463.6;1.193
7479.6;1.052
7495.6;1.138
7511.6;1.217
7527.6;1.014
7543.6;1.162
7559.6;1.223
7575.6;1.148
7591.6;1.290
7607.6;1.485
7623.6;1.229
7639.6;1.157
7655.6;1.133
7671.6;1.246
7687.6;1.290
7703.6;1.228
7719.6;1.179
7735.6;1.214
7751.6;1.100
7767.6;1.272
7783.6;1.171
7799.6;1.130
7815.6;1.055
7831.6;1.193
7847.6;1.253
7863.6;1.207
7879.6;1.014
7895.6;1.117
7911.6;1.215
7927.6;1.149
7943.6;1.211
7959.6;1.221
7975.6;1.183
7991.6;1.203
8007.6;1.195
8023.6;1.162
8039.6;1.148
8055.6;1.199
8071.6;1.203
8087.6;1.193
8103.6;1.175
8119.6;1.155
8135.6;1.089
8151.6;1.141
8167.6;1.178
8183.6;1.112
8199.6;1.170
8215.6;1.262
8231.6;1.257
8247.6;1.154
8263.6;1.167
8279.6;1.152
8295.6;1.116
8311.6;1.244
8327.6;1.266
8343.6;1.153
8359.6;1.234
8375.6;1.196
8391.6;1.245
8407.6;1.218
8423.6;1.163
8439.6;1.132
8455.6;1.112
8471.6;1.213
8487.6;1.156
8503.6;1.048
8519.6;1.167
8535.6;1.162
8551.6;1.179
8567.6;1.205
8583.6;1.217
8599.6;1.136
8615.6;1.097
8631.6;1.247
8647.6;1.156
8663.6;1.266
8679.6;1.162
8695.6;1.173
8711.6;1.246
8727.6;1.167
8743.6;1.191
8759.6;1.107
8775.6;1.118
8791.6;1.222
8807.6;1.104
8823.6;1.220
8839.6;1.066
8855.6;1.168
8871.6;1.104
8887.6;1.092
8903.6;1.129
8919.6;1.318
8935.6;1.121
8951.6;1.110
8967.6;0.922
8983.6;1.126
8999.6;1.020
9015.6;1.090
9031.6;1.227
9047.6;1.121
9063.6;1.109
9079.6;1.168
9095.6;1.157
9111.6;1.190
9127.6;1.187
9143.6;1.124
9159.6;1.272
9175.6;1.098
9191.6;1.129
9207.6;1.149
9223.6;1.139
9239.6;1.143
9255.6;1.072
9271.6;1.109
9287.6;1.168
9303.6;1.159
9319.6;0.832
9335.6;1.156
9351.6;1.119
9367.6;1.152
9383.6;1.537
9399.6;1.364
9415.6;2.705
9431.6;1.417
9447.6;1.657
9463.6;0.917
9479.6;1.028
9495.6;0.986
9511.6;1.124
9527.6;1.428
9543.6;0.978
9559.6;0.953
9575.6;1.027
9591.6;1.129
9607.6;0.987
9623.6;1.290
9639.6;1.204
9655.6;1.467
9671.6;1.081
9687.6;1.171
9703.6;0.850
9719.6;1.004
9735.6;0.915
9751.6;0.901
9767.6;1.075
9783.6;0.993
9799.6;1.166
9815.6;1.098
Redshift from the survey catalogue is 0.434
